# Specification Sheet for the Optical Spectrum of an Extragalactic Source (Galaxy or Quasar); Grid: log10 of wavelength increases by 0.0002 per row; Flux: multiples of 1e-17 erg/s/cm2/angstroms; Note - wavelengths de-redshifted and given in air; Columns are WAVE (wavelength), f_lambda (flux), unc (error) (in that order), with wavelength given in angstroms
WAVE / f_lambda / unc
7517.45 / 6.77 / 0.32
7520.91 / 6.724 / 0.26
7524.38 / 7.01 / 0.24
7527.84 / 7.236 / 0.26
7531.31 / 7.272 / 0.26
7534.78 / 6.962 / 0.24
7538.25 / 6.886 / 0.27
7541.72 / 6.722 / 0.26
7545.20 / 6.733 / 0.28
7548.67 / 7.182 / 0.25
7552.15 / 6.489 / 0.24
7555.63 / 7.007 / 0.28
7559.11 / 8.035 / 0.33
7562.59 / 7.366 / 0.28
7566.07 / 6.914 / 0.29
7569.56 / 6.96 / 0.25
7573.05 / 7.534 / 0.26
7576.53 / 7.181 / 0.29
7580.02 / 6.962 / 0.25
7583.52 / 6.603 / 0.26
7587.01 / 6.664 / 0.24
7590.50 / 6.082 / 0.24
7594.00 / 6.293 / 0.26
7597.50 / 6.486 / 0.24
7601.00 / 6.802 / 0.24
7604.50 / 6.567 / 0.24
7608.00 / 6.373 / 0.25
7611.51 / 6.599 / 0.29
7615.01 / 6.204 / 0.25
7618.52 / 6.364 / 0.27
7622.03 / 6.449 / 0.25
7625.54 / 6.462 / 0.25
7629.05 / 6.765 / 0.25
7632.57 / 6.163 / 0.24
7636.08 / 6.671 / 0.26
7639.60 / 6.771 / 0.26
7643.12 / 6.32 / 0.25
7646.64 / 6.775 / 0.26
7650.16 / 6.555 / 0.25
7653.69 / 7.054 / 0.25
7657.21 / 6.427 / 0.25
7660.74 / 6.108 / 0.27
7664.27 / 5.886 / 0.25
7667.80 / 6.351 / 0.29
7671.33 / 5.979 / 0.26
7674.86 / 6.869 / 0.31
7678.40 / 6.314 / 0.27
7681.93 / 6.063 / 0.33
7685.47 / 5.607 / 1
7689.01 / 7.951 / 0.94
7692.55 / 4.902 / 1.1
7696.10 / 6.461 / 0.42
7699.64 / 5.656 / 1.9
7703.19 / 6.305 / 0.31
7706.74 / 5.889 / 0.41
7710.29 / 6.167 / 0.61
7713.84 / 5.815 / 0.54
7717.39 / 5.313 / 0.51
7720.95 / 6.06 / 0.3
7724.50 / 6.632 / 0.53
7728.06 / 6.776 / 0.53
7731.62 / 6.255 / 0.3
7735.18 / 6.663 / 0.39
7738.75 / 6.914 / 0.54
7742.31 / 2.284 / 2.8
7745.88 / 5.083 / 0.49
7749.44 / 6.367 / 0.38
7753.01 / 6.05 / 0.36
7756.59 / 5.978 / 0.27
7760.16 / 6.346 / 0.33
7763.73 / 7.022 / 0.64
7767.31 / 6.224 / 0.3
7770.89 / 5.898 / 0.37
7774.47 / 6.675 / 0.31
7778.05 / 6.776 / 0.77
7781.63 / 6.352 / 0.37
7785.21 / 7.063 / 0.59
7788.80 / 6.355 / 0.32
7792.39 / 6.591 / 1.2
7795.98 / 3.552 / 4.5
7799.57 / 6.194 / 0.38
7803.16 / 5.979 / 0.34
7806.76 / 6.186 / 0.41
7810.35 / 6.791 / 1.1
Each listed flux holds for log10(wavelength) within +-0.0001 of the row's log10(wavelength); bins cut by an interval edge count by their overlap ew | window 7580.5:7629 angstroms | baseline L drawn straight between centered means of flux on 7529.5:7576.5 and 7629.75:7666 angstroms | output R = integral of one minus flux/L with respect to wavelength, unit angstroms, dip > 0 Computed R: 2.0 angstroms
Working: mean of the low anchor 7.09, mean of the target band 6.48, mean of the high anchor 6.48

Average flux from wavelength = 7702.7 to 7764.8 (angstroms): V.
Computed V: 5.98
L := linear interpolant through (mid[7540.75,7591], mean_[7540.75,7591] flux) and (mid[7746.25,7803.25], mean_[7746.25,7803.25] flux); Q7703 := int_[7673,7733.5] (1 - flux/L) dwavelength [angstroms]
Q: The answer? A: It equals 2.7 angstroms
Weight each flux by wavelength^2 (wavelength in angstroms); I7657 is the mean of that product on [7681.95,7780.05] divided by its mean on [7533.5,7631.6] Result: 0.9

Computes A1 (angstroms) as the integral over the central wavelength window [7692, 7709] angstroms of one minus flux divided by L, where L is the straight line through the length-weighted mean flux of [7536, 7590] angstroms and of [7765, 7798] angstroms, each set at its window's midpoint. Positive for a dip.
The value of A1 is 1.5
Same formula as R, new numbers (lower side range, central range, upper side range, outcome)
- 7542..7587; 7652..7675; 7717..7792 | 0.87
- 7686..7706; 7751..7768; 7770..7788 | 0.41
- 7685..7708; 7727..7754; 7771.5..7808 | 1.70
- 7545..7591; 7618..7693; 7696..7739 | 1.19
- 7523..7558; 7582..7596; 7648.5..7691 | 0.74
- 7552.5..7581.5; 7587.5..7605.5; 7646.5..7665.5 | 1.30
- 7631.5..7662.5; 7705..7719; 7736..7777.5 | 0.87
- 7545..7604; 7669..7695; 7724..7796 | 0.85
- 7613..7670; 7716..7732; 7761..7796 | 0.48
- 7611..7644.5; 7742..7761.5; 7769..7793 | 2.86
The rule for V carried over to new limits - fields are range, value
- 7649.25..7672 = 6.35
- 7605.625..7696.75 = 6.4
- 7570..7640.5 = 6.6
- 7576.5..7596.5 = 6.58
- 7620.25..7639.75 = 6.53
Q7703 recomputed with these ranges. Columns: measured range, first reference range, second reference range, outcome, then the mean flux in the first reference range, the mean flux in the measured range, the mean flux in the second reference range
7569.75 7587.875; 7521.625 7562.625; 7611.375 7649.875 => -0.5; 7.05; 7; 6.5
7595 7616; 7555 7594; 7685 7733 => 0.9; 7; 6.51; 6.14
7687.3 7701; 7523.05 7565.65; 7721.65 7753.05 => -0.2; 7.07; 6.25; 5.89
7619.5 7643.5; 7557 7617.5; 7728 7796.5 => 0.4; 6.8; 6.52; 6.09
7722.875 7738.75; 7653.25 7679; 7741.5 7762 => -2.5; 6.34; 6.62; 5.5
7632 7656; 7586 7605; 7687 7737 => -1.0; 6.47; 6.63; 6.2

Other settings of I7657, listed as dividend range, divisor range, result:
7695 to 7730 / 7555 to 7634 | 0.94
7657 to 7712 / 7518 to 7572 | 0.91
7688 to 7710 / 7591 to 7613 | 0.97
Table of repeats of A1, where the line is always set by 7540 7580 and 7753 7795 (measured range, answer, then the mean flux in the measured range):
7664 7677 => 0.8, 6.32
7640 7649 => 0.3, 6.58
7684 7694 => 0.7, 6.21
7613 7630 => 1.1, 6.44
